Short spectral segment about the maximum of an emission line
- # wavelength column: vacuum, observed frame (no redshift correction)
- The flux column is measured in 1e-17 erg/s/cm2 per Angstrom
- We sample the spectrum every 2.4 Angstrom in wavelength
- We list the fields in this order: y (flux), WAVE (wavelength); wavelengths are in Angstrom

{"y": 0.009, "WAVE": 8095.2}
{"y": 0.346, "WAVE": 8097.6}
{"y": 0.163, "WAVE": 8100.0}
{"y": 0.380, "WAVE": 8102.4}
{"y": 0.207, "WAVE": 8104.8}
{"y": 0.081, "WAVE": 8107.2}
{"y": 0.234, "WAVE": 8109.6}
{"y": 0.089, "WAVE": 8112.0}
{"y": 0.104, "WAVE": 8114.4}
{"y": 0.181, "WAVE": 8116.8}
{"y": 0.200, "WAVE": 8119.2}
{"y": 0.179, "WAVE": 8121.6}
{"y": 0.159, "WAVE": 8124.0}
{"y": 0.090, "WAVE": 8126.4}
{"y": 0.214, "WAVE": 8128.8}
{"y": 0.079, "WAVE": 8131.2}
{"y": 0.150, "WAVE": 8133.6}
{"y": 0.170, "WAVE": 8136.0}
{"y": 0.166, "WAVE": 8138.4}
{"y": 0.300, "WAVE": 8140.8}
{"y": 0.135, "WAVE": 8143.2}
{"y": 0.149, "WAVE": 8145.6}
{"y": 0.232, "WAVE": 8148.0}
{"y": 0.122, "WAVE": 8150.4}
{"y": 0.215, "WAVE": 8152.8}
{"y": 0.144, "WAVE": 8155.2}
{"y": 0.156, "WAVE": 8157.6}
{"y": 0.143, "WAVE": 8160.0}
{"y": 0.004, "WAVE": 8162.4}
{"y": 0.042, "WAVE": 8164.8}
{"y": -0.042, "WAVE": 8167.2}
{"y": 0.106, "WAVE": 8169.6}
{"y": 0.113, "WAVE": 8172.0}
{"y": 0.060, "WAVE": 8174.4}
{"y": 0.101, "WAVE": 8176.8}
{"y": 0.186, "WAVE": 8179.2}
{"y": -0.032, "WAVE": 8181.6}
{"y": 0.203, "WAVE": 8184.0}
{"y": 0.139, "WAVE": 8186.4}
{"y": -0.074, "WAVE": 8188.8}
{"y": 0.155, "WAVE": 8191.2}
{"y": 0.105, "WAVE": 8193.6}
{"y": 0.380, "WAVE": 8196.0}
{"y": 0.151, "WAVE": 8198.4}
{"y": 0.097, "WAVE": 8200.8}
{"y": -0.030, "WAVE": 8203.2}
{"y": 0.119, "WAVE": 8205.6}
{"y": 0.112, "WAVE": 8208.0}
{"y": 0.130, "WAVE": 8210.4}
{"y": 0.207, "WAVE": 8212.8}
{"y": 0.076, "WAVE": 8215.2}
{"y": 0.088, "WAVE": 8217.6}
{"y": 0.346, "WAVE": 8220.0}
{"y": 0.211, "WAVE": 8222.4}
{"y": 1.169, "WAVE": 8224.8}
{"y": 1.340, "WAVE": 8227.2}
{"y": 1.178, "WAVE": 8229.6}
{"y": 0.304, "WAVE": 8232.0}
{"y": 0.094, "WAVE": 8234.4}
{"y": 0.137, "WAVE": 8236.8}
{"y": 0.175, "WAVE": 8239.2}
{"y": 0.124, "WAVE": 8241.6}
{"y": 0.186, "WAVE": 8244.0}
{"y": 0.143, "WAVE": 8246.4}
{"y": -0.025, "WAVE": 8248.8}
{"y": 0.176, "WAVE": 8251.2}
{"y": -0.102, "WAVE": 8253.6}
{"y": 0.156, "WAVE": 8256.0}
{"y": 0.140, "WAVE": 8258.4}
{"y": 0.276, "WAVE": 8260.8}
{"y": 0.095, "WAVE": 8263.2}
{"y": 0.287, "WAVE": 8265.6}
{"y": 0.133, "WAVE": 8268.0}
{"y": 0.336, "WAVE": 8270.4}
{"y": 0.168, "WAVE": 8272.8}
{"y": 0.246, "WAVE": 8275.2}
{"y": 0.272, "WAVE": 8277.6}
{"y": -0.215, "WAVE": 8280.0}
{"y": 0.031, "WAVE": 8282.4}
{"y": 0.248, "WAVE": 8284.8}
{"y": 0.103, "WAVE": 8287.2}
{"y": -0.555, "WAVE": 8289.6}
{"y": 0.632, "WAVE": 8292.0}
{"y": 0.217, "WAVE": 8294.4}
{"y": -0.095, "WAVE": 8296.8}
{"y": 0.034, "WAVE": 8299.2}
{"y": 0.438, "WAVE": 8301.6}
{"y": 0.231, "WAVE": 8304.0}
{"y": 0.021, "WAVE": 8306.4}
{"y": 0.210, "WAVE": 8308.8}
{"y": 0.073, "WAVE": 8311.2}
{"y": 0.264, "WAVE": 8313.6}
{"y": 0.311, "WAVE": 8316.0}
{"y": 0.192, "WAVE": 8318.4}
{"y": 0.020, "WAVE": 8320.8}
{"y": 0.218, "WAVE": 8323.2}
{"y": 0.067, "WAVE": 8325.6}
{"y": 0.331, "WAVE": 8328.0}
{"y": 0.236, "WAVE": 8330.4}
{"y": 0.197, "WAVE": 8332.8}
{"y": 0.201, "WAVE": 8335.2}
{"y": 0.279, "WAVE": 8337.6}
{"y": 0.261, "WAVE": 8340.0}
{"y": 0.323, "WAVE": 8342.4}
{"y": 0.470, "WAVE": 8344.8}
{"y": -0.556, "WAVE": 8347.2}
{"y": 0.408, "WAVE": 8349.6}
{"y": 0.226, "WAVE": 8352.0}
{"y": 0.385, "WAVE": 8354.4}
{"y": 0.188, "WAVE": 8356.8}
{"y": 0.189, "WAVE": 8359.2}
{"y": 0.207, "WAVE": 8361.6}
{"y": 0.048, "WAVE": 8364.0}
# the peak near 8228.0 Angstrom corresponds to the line Hbeta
